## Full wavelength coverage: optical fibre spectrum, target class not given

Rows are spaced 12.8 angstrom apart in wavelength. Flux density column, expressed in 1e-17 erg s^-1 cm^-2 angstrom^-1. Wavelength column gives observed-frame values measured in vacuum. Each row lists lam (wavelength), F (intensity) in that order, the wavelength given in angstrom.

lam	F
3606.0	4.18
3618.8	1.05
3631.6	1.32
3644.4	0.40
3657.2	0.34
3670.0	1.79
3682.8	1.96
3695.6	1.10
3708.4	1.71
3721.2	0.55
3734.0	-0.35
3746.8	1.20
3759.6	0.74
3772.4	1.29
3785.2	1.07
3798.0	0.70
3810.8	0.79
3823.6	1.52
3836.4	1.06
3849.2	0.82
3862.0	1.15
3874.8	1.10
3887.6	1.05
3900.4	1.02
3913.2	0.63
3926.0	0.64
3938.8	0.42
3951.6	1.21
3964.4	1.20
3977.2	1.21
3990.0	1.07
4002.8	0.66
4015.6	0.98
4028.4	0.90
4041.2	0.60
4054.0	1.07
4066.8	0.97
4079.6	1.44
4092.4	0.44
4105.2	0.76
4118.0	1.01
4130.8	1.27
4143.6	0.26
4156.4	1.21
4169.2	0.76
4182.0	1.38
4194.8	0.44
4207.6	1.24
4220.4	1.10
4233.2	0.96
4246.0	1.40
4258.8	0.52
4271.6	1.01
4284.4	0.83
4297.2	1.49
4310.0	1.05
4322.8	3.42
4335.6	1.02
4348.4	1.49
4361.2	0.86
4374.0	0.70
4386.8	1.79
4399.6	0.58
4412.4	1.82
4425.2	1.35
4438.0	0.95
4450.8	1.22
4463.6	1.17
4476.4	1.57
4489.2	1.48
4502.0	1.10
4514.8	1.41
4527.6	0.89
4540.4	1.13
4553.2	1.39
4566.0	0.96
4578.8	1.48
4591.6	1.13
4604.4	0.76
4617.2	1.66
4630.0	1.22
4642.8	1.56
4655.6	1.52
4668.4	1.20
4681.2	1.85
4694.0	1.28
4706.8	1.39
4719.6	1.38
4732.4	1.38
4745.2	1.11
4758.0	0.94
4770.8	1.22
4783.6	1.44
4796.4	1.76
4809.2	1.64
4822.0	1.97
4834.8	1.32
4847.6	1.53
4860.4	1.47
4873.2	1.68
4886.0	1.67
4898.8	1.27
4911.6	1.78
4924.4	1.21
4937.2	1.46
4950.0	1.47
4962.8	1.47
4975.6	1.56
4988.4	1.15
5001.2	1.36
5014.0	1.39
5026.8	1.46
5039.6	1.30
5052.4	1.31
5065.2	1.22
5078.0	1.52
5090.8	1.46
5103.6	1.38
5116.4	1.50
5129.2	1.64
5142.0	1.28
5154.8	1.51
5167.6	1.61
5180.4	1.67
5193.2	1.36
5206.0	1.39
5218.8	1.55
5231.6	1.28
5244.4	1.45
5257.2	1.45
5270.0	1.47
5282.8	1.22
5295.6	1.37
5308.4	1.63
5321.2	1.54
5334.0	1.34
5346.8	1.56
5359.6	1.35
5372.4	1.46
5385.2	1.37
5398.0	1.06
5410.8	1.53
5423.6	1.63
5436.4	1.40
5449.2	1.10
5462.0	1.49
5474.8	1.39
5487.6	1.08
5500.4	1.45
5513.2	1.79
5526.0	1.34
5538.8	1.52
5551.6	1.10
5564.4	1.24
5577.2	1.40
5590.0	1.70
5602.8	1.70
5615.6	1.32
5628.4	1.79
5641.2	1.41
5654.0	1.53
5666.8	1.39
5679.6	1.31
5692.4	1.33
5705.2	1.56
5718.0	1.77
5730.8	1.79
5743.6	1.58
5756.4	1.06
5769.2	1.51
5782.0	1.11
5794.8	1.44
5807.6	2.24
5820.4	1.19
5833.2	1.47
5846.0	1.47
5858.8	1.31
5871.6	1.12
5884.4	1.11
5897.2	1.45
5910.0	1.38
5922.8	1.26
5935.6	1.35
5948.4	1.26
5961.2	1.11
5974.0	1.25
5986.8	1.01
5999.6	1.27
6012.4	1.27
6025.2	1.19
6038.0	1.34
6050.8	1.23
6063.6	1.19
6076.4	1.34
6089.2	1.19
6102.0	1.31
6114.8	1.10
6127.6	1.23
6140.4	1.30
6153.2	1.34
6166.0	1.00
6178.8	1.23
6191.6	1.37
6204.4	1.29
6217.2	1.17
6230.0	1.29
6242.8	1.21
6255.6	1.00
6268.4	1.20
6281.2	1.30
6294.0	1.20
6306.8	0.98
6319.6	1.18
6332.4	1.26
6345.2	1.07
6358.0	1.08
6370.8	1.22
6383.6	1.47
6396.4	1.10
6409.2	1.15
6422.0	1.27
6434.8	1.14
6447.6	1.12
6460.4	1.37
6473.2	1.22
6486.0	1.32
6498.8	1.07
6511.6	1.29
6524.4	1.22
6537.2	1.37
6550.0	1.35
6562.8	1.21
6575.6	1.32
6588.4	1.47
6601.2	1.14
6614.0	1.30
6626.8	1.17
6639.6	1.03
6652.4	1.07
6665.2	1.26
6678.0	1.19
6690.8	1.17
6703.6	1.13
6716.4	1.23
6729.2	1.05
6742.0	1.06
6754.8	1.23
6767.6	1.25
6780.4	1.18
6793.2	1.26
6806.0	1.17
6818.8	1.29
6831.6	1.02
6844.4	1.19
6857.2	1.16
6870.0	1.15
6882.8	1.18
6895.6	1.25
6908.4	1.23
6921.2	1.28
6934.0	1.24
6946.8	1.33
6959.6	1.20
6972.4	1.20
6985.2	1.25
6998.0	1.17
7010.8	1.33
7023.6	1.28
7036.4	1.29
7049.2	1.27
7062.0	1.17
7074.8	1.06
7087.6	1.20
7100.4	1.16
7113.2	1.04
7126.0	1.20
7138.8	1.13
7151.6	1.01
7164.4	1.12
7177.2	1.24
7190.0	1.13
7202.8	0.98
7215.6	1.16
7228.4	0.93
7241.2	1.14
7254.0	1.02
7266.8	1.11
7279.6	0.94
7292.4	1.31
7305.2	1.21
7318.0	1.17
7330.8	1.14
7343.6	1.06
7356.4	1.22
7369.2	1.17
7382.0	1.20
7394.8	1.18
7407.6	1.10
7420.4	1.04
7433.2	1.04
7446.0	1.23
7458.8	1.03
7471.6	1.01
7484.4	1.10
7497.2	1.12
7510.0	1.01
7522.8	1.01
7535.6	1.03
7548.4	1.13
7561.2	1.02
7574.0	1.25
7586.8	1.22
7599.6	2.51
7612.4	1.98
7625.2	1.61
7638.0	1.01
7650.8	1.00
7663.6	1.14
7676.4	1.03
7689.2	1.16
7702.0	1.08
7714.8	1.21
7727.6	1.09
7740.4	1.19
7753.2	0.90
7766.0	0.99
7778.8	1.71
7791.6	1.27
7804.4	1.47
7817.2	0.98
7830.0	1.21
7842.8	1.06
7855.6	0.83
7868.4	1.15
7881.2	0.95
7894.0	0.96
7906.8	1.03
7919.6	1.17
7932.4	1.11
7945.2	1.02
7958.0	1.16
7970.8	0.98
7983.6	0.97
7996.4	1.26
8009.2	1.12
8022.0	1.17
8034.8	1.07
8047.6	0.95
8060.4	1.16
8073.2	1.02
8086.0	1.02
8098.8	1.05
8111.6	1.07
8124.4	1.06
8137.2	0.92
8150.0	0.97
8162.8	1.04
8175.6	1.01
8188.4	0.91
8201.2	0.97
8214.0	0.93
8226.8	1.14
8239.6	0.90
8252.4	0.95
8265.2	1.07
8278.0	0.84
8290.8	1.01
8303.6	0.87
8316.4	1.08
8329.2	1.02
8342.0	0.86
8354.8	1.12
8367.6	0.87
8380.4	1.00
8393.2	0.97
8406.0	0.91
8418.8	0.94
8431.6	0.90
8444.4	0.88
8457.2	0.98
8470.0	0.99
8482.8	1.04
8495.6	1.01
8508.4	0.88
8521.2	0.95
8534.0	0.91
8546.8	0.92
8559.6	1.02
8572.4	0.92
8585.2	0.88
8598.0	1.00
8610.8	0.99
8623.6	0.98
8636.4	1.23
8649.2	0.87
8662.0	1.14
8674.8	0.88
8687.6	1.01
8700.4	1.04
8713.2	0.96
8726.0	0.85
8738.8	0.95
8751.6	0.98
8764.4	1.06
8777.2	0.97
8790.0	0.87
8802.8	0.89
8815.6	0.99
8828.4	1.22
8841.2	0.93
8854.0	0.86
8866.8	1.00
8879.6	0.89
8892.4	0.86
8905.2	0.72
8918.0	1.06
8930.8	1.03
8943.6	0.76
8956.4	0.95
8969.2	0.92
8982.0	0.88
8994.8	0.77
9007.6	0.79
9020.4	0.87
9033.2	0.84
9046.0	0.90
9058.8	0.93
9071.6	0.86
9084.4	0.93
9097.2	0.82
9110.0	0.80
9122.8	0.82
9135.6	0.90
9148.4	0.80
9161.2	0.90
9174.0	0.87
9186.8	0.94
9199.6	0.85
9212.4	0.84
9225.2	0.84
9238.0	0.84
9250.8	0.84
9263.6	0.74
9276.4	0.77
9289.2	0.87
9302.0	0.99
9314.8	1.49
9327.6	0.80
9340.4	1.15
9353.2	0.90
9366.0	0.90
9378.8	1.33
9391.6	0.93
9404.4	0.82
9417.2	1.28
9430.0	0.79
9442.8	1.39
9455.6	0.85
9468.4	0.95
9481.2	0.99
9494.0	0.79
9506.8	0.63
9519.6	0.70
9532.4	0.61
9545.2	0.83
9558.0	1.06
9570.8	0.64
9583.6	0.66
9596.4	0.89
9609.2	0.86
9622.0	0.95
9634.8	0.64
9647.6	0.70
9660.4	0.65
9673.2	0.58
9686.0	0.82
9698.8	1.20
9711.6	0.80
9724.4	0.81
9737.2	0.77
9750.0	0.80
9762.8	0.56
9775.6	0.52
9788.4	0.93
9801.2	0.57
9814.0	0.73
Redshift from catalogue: 0.16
